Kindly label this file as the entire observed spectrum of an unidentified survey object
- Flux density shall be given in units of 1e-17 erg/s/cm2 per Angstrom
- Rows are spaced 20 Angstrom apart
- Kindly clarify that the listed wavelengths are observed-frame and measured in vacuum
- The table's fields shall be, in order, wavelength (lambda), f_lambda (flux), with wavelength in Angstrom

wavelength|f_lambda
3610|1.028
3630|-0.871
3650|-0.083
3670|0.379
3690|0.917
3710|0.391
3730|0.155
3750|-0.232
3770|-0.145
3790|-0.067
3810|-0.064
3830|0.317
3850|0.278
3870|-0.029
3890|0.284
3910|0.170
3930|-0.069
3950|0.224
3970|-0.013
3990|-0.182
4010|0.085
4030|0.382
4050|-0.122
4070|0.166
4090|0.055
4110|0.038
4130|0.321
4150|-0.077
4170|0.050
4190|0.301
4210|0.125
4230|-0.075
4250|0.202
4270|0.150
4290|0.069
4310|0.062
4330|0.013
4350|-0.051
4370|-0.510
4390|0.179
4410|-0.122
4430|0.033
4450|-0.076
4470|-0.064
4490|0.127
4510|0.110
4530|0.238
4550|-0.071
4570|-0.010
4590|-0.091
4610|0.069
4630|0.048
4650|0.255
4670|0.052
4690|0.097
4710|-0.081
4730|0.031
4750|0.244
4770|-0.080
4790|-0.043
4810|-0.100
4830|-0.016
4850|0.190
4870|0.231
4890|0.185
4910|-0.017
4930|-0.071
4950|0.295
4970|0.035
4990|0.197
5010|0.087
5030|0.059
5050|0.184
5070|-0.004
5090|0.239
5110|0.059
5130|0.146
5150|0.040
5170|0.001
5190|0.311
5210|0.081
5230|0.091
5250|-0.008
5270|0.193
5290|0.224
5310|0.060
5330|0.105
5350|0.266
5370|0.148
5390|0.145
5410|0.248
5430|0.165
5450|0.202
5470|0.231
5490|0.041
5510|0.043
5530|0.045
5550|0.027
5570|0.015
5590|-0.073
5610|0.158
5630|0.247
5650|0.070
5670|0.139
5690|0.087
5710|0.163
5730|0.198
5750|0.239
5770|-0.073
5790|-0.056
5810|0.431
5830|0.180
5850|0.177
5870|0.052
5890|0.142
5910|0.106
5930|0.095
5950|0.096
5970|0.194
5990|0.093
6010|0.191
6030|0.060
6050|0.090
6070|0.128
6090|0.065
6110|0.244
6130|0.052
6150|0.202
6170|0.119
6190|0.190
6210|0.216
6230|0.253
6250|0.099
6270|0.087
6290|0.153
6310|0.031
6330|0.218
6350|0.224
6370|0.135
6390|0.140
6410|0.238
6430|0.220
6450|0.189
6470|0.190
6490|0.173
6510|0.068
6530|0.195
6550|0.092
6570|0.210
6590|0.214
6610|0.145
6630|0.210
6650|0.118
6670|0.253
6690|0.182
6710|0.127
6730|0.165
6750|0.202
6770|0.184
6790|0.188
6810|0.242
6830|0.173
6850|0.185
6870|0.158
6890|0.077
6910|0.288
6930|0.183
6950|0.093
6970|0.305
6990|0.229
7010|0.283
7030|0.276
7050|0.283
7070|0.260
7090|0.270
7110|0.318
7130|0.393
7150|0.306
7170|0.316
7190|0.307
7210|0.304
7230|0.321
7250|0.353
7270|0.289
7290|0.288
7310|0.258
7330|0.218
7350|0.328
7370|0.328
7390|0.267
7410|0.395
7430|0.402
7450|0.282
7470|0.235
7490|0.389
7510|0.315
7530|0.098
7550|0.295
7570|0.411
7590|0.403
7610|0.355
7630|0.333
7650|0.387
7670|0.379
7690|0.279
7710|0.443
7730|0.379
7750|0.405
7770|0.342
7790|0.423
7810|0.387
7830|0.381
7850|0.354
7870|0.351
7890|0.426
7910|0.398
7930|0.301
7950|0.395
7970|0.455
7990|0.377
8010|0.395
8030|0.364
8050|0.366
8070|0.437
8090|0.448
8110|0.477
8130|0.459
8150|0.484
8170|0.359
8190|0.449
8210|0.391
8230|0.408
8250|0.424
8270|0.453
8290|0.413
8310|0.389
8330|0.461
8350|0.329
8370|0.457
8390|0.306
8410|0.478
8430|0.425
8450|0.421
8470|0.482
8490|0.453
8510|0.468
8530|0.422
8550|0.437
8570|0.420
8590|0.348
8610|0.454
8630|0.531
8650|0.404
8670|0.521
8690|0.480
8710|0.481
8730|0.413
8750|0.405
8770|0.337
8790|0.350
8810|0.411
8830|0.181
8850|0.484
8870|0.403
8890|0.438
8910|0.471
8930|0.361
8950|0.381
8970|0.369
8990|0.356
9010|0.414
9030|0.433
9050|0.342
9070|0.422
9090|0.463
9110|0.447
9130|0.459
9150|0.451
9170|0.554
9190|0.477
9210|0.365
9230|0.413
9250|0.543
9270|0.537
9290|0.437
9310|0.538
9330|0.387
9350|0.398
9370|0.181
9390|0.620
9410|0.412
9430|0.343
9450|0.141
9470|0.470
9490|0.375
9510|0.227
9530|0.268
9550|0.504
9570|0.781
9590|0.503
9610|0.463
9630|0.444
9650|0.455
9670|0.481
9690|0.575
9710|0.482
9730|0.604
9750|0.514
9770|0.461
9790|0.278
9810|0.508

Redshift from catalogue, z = 0.750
